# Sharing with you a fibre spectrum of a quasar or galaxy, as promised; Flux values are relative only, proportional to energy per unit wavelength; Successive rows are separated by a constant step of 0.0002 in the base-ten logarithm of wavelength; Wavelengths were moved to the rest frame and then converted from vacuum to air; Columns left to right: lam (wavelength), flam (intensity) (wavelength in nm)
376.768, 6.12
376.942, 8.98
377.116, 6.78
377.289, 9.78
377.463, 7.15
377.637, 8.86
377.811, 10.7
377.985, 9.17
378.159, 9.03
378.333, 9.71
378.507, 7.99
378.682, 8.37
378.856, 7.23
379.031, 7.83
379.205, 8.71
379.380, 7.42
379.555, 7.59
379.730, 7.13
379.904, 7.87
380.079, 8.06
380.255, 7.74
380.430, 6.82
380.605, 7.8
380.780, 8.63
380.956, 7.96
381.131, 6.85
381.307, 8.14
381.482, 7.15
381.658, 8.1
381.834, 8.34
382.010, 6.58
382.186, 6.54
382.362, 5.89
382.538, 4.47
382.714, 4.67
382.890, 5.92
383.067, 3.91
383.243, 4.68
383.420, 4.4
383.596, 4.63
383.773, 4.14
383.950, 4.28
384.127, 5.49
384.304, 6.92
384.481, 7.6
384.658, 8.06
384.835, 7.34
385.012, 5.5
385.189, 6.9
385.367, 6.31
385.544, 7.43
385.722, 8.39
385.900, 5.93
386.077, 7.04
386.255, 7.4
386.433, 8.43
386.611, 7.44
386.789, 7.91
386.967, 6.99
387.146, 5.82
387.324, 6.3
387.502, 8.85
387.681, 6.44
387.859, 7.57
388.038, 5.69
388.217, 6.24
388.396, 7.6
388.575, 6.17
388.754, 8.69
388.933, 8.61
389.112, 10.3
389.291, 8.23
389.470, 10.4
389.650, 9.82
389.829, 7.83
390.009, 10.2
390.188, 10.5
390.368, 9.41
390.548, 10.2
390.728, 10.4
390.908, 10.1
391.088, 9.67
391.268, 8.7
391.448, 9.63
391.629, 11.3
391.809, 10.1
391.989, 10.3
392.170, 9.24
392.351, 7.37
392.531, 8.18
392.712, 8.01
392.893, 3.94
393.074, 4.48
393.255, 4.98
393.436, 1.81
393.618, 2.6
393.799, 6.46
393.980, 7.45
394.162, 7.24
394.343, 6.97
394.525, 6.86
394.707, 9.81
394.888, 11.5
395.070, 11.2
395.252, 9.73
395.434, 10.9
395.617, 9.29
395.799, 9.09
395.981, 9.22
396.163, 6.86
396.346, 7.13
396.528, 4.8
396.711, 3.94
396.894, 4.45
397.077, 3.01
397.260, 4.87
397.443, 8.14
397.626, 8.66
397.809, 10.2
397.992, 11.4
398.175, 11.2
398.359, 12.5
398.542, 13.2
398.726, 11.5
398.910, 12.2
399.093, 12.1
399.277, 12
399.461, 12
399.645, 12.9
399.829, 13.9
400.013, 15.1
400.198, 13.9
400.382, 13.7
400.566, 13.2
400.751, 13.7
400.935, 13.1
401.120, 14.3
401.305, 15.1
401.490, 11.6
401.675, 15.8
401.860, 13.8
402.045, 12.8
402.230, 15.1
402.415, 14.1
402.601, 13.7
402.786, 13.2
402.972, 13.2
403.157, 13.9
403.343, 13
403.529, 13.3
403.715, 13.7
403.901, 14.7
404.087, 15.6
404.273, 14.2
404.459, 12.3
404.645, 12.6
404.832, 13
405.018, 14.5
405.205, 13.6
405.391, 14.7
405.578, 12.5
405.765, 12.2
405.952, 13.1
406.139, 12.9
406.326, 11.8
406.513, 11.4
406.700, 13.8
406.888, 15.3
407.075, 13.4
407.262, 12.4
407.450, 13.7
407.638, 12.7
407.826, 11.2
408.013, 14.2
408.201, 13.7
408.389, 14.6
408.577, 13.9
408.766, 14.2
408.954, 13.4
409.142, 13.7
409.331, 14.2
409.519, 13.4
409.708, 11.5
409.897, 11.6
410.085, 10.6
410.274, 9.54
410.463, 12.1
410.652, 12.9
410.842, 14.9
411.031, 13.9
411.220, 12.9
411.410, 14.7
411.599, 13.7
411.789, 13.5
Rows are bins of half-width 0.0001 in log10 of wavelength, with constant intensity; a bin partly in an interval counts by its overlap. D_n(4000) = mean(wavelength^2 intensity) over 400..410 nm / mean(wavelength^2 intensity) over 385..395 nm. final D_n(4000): 1.9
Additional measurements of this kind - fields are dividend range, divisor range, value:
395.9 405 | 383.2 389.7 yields 1.81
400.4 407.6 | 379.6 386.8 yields 2.25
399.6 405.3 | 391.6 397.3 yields 1.98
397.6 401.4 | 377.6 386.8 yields 1.96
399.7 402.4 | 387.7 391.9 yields 1.64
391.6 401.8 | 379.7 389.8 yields 1.46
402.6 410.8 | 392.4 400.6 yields 1.55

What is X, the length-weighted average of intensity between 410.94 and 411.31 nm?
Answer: 13.4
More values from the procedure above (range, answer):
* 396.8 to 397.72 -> 5.83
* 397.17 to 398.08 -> 8.65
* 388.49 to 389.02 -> 7.83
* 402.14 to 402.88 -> 14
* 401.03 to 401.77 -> 14.2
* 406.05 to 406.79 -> 12.5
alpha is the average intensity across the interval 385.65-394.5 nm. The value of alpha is 7.81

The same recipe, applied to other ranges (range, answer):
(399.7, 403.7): 13.8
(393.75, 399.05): 8.67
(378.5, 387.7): 6.87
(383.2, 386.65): 6.43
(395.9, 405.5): 12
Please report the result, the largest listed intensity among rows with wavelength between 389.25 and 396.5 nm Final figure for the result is 11.5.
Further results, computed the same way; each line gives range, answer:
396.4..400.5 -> 15.1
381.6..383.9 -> 8.34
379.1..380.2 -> 8.71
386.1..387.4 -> 8.43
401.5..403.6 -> 15.8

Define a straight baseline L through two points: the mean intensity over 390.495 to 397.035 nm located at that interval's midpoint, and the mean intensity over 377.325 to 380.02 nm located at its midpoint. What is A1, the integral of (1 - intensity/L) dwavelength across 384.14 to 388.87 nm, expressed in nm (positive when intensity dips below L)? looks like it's 0.57 nm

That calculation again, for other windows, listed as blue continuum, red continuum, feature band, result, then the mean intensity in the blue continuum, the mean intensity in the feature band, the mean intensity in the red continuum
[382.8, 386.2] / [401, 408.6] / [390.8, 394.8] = 0.66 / 6.06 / 7.52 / 13.5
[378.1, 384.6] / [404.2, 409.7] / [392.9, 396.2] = 0.88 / 6.87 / 7.51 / 13.3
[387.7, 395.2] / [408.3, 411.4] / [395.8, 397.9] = 0.66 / 8.18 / 6.59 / 13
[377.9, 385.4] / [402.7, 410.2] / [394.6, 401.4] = 0.39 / 6.93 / 10.5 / 13.3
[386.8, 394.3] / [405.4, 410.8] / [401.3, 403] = -0.39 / 7.89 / 13.8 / 12.9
